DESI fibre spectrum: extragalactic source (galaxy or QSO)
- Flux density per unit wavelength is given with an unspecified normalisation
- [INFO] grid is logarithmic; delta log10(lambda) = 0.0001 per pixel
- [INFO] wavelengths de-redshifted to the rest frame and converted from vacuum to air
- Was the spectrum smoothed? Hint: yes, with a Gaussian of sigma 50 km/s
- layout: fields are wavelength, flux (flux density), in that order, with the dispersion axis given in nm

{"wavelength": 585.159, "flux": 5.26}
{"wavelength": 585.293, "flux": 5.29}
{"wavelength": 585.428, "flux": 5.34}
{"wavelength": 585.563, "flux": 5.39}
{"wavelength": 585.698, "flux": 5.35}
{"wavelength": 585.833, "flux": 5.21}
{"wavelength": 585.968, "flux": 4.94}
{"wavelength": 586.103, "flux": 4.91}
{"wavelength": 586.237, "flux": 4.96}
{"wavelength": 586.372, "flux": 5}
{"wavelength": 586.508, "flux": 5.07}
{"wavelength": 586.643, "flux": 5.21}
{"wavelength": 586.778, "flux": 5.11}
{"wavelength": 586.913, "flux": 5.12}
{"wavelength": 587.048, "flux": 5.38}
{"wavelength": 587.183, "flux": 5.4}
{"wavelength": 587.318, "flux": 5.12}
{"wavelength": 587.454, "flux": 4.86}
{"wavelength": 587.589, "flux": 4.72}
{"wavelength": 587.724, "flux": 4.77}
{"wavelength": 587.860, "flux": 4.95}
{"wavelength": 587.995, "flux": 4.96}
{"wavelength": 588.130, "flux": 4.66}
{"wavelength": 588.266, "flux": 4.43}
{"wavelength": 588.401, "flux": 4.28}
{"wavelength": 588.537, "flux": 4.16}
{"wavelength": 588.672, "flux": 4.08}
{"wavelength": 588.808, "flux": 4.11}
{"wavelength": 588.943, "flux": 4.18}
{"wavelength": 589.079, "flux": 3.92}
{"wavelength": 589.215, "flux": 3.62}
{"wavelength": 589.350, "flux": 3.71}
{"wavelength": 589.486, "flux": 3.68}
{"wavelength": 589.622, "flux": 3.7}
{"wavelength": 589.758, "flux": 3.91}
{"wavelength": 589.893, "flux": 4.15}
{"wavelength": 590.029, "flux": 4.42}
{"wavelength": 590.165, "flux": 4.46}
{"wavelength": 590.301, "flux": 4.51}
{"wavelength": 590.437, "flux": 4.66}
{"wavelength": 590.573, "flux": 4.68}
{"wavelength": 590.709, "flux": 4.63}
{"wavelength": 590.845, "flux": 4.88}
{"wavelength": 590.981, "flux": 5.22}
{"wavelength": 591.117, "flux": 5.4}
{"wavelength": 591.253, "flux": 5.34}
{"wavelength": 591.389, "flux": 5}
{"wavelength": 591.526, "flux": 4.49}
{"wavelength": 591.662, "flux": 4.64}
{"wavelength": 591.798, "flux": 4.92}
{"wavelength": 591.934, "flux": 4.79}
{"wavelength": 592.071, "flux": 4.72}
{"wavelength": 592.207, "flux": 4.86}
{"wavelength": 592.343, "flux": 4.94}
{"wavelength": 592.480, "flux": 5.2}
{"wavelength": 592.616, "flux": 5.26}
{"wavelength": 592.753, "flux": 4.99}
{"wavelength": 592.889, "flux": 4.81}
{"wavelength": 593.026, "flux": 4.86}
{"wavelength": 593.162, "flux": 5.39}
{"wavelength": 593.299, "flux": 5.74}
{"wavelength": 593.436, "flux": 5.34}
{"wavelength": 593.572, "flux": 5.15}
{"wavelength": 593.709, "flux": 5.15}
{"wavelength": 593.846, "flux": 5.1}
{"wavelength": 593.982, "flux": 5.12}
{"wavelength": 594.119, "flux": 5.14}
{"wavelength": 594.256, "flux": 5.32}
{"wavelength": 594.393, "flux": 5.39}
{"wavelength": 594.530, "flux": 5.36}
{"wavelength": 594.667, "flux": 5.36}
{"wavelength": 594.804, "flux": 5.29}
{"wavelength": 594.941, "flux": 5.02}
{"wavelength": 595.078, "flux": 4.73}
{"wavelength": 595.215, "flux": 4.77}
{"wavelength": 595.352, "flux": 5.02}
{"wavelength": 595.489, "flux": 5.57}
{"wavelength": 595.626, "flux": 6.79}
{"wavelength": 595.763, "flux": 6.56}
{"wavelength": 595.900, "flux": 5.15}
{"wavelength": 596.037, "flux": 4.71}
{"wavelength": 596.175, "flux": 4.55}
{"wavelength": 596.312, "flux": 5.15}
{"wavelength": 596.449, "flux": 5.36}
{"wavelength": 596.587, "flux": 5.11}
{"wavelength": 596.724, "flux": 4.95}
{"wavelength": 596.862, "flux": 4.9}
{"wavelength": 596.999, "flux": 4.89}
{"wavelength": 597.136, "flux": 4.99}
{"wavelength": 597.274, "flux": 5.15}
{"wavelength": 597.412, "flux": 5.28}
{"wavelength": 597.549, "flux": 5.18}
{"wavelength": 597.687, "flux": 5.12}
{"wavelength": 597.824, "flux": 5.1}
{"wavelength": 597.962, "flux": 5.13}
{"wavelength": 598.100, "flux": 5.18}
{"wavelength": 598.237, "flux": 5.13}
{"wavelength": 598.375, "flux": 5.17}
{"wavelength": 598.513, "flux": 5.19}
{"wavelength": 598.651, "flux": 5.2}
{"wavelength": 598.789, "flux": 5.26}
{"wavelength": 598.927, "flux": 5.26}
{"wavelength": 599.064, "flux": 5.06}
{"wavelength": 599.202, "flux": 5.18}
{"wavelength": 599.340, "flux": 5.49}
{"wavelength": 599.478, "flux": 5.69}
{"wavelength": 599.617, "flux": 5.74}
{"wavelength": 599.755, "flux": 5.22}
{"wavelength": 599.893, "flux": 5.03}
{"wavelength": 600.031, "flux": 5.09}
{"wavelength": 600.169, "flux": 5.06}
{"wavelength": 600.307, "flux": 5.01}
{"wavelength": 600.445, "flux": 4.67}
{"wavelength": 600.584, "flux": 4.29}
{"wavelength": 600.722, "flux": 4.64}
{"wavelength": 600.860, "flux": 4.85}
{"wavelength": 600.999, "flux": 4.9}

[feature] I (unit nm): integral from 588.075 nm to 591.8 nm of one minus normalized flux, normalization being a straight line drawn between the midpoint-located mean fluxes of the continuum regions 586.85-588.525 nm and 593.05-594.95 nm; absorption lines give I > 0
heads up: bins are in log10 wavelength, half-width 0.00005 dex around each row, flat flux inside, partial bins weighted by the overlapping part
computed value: 0.445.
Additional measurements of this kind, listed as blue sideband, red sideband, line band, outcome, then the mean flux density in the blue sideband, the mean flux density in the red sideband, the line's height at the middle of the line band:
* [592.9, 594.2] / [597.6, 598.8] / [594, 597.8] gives -0.02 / 5.2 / 5.16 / 5.18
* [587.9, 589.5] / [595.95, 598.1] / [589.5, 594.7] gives -0.42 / 4.18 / 5.04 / 4.53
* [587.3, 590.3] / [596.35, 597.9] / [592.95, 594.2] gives -0.12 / 4.3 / 5.09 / 4.76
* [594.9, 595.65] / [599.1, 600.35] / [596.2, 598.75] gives 0.07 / 5.24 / 5.28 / 5.26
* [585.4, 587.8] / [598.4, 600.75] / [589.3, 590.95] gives 0.26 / 5.1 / 5.13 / 5.11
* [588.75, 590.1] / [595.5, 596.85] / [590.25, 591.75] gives -0.21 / 3.94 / 5.36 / 4.27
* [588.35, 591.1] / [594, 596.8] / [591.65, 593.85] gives -0.12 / 4.27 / 5.26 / 4.8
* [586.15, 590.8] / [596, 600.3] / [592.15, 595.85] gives -0.28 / 4.55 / 5.15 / 4.89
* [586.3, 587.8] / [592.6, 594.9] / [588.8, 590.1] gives 0.30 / 5.06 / 5.22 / 5.12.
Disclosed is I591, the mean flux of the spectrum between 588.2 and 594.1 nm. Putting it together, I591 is 4.67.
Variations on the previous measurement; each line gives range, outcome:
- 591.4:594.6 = 5.07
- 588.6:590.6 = 4.11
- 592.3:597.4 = 5.2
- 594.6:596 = 5.41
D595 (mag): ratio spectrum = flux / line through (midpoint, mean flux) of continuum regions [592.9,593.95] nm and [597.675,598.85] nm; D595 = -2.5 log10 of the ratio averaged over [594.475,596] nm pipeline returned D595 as -0.04 mag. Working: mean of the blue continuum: 5.22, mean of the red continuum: 5.17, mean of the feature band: 5.41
